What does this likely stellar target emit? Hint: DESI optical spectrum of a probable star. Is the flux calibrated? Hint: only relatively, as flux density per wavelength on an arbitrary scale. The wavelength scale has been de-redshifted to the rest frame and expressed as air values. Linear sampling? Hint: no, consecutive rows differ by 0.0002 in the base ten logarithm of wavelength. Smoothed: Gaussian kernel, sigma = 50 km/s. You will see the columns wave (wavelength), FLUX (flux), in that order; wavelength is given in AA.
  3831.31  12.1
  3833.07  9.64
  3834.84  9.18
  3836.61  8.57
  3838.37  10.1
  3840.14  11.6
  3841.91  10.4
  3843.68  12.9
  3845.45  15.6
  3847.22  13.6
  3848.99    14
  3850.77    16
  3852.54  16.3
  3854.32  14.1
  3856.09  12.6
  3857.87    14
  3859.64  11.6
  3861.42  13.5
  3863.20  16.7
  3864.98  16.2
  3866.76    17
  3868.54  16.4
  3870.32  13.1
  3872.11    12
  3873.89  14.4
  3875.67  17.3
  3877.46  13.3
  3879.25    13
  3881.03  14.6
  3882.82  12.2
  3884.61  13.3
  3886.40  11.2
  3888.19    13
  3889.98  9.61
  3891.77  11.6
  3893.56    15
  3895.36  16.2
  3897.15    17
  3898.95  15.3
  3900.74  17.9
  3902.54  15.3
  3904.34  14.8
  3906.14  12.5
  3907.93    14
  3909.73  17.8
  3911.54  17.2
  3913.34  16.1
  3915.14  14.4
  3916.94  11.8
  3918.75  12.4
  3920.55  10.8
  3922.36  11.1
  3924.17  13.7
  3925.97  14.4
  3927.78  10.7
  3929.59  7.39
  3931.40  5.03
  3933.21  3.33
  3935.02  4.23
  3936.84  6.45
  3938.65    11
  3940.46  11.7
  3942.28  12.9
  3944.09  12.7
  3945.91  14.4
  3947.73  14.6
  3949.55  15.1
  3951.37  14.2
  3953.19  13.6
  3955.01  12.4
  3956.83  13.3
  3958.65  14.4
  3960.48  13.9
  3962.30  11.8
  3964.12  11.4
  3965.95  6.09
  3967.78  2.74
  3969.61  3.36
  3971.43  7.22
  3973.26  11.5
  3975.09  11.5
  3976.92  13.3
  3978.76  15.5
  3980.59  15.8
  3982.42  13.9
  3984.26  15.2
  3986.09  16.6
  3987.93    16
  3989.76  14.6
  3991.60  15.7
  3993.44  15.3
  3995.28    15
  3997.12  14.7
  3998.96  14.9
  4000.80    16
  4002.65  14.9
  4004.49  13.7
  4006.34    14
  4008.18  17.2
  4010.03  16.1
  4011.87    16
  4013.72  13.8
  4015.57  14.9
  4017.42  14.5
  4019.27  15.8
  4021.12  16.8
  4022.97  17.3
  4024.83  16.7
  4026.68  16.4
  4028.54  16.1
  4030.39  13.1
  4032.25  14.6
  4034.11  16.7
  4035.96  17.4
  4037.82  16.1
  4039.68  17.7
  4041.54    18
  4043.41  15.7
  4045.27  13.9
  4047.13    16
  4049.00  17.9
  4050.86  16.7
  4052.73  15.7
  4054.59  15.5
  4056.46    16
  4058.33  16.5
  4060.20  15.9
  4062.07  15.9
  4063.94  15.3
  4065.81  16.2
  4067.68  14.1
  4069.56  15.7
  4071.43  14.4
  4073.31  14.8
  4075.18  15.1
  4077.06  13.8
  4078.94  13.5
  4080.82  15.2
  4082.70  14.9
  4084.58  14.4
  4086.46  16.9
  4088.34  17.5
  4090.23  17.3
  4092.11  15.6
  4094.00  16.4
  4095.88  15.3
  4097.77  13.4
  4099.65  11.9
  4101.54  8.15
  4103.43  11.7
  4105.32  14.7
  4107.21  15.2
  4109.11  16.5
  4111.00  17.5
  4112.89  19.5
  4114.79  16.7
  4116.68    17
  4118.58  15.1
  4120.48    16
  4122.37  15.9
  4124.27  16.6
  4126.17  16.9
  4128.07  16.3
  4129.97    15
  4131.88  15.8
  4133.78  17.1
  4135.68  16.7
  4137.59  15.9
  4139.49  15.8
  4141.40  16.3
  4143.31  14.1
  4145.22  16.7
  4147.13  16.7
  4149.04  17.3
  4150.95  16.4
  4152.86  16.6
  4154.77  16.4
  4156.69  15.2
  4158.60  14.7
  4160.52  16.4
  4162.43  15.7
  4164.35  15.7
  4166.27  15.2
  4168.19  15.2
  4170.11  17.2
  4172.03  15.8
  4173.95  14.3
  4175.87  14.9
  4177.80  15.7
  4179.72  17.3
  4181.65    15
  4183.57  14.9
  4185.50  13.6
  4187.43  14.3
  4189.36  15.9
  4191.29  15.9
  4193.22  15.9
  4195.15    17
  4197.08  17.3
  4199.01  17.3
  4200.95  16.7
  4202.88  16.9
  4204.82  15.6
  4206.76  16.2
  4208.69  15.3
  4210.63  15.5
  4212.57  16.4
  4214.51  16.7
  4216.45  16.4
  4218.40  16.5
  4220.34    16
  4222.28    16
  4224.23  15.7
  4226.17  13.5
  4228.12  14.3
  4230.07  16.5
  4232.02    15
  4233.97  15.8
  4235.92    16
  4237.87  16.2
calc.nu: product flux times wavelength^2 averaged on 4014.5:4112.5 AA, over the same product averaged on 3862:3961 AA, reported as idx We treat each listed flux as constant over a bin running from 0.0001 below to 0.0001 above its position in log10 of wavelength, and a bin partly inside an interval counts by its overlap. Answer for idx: 1.3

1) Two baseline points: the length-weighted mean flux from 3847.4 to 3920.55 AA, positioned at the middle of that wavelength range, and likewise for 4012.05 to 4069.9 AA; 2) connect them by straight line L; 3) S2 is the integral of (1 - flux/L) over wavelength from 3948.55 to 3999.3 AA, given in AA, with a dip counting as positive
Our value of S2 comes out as 8.1 AA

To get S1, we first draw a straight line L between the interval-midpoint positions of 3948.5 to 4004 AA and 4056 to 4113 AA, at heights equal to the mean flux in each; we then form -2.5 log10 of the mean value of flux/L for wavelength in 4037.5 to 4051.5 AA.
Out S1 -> -0.16 mag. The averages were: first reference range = 13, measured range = 16.5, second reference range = 15.1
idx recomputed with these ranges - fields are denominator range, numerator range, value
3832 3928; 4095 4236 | 1.32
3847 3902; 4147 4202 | 1.29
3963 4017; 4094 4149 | 1.24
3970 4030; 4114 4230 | 1.17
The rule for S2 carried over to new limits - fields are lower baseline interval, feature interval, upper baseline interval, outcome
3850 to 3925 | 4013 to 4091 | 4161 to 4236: -3.7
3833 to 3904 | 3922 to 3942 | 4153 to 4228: 7.1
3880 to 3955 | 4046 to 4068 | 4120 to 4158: -1.7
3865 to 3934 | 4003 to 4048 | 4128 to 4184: -3.6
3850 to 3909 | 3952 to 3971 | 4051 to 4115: 5.7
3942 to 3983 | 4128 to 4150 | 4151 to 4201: -1.5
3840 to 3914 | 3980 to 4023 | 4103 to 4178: -0.6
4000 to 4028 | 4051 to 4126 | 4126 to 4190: 1.6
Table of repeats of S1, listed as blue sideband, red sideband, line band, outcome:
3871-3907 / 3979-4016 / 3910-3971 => 0.28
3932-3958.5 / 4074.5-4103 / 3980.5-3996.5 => -0.23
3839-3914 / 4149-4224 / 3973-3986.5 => 0.05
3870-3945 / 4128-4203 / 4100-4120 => 0.01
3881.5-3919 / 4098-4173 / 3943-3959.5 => 0.06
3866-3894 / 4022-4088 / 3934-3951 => 0.24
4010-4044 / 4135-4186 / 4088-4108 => 0.12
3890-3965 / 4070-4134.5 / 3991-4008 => -0.09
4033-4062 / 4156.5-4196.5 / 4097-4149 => 0.02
